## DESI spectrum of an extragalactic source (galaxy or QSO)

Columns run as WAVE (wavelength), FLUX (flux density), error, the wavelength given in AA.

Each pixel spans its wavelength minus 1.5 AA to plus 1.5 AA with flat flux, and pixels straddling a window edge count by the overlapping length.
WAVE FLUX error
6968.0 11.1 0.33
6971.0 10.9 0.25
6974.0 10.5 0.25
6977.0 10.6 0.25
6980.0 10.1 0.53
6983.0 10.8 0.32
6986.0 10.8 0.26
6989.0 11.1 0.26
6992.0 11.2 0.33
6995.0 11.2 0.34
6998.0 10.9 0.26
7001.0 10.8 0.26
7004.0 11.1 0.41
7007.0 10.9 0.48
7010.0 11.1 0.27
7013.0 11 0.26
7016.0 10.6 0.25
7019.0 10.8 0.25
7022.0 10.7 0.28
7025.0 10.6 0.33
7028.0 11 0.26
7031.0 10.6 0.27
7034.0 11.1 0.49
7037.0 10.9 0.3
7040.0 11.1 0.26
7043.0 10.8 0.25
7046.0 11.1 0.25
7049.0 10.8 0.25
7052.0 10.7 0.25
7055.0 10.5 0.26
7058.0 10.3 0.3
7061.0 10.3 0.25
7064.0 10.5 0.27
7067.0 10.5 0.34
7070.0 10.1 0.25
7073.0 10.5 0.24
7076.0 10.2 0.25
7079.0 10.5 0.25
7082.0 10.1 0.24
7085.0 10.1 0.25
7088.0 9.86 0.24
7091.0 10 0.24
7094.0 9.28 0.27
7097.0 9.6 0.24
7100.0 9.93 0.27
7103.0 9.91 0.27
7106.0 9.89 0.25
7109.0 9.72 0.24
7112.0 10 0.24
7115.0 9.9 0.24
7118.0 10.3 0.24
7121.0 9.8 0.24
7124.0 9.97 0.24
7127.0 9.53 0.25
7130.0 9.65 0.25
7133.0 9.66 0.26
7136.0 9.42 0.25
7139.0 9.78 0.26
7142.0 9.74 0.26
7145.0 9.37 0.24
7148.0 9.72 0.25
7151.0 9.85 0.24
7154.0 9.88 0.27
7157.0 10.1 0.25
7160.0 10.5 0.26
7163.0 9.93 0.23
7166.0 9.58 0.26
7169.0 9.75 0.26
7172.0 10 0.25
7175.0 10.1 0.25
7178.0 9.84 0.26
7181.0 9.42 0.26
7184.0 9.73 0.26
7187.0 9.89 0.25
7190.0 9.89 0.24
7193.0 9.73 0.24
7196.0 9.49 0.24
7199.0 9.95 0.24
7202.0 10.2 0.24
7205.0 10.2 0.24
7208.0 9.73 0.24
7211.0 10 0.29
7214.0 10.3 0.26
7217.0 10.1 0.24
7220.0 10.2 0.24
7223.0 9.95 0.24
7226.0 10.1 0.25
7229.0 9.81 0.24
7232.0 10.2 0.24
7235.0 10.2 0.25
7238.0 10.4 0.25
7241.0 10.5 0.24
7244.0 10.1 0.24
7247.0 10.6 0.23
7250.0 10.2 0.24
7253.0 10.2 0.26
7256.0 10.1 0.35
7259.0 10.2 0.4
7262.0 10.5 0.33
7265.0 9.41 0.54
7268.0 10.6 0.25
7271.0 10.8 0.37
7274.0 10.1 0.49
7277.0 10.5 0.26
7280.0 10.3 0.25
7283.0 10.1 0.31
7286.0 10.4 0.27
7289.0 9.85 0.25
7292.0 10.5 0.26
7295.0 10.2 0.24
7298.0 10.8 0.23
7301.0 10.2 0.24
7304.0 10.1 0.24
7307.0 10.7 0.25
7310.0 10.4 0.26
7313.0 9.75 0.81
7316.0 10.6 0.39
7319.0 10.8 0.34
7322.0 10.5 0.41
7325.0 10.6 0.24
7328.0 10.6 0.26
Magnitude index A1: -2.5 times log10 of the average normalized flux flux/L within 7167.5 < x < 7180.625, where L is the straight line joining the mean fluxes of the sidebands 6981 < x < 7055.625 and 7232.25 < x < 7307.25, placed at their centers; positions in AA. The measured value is 0.07 mag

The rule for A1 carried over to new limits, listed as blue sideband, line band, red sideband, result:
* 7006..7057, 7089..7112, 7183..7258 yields 0.08 mag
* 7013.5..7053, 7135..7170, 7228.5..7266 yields 0.07 mag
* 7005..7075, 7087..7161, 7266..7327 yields 0.08 mag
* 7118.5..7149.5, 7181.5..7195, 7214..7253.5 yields 0.02 mag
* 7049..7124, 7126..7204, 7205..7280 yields 0.04 mag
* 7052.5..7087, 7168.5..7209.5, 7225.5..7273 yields 0.05 mag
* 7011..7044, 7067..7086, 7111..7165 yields 0.01 mag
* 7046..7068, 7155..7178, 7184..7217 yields 0.01 mag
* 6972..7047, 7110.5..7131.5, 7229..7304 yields 0.08 mag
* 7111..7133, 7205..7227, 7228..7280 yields 0.01 mag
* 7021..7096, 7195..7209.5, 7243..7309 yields 0.05 mag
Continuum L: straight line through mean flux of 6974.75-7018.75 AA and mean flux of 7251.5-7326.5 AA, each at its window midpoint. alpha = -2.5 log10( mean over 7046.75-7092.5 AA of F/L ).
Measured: 0.04 mag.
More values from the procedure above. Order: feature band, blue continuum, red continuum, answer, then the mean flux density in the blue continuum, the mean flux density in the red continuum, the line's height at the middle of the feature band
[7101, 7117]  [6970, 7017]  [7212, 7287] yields 0.07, 10.9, 10.2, 10.6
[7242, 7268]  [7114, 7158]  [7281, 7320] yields 0.00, 9.77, 10.3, 10.2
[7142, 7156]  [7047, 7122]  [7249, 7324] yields 0.05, 10.1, 10.3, 10.2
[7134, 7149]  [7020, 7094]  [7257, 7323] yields 0.09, 10.5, 10.3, 10.4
